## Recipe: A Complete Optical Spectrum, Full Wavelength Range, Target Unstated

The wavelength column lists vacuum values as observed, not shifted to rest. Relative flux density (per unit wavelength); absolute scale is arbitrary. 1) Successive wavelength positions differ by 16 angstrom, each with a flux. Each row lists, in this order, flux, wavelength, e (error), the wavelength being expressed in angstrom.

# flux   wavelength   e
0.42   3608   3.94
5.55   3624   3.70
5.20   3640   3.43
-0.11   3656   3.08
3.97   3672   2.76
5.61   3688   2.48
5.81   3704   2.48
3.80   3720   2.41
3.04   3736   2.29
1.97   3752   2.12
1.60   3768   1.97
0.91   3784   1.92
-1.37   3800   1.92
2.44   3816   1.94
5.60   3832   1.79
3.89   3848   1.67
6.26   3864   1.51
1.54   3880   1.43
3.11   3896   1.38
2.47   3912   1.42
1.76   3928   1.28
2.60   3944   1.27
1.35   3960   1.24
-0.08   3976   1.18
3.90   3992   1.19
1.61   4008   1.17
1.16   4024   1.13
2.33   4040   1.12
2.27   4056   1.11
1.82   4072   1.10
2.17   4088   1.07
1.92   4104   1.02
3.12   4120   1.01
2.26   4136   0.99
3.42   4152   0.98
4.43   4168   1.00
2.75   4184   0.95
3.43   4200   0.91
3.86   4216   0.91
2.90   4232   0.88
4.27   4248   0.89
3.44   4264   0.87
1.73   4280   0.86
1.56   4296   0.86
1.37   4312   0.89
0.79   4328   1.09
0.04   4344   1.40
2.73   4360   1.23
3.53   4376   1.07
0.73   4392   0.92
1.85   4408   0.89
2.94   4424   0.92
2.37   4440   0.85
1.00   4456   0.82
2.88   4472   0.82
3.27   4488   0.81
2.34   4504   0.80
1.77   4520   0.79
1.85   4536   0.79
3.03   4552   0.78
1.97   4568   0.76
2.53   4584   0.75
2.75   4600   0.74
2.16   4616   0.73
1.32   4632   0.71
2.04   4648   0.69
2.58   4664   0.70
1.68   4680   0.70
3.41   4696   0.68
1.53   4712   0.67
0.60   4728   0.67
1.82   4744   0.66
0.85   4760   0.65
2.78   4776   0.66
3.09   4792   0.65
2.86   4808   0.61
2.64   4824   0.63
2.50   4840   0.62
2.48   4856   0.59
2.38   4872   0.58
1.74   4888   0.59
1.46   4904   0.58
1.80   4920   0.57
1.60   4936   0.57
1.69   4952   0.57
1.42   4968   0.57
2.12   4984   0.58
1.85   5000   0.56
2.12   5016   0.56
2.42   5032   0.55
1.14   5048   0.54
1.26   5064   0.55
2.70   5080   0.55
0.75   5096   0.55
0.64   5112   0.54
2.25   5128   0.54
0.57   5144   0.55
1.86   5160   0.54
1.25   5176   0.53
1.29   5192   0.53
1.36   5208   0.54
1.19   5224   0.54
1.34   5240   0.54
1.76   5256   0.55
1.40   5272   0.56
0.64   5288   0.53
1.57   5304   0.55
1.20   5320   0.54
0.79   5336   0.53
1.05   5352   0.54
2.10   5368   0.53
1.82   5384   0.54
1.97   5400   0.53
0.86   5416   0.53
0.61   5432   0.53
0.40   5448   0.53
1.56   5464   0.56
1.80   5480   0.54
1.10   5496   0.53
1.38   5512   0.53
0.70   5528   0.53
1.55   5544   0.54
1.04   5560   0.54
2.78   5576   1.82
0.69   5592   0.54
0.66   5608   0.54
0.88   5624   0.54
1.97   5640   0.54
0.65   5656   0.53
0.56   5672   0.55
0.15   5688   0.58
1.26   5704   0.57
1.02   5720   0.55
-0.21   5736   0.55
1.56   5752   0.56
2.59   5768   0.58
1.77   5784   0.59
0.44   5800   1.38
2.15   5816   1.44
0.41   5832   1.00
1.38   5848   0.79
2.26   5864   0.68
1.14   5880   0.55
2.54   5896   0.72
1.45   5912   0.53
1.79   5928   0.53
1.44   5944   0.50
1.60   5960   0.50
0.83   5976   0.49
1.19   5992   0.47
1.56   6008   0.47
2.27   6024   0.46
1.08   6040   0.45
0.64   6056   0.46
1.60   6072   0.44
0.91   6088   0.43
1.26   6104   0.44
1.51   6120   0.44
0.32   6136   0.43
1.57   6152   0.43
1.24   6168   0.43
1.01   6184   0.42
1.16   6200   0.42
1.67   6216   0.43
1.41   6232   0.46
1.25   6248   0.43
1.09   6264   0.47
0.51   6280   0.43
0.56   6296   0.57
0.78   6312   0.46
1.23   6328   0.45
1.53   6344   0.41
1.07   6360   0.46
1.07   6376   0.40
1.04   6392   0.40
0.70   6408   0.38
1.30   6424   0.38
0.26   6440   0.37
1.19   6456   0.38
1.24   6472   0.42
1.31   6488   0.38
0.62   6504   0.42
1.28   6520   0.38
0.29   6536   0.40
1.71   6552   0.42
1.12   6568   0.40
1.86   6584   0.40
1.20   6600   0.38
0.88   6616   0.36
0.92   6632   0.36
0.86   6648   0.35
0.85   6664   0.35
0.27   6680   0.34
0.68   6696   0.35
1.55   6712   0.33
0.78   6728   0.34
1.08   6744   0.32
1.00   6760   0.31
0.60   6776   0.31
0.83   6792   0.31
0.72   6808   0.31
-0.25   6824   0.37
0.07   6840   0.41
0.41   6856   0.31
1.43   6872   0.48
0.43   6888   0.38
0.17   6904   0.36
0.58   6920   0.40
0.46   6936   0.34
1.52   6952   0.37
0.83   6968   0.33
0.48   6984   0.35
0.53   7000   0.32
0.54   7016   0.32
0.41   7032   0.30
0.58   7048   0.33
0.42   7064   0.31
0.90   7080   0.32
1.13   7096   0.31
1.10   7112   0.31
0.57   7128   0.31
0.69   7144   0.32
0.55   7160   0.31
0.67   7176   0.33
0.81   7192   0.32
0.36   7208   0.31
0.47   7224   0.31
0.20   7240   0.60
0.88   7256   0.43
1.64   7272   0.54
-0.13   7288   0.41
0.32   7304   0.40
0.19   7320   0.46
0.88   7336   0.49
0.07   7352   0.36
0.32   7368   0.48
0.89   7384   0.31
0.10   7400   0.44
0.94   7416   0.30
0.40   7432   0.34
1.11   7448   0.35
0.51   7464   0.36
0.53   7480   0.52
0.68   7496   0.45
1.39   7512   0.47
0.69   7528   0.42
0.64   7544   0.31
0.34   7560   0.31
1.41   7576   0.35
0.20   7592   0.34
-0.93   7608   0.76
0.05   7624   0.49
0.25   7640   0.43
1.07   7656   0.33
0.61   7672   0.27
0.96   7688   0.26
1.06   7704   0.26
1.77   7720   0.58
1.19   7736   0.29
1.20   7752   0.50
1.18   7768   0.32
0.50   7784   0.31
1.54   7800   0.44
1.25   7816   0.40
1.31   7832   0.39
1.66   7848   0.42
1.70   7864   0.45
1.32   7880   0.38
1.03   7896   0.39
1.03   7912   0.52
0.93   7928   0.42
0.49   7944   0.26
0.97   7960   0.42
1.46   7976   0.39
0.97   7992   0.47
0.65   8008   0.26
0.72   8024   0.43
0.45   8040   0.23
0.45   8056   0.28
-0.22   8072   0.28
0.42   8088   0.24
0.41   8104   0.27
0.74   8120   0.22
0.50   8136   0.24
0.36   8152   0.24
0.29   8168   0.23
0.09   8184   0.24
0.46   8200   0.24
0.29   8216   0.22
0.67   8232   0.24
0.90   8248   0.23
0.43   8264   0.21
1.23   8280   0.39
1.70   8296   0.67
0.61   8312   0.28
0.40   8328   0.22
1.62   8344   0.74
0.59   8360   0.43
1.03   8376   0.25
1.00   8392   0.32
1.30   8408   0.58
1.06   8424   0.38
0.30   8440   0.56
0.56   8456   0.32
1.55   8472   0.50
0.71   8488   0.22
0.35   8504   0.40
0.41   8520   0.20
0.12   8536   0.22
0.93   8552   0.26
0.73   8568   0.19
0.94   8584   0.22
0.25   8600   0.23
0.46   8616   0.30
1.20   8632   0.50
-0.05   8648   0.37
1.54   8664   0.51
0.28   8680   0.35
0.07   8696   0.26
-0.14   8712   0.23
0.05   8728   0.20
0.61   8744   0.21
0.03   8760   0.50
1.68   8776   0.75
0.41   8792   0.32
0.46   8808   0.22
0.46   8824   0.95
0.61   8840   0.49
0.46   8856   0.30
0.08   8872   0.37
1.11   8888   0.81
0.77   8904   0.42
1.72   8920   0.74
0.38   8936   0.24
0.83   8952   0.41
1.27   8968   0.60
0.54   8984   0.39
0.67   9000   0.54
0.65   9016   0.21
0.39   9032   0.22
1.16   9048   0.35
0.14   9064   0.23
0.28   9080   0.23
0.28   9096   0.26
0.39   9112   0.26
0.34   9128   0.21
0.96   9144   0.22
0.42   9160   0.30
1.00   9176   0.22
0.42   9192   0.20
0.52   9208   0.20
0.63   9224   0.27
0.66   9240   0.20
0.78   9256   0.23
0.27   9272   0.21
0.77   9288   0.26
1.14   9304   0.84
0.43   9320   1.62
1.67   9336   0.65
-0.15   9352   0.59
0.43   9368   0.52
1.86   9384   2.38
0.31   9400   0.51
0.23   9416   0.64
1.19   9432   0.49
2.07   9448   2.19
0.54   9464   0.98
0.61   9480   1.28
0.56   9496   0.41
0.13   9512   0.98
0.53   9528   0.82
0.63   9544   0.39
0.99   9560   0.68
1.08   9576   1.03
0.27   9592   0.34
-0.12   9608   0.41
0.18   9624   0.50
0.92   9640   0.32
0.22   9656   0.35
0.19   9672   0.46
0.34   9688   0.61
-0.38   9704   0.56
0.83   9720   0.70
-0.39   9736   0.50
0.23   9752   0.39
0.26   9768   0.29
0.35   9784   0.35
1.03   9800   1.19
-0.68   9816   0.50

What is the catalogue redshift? 0.613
